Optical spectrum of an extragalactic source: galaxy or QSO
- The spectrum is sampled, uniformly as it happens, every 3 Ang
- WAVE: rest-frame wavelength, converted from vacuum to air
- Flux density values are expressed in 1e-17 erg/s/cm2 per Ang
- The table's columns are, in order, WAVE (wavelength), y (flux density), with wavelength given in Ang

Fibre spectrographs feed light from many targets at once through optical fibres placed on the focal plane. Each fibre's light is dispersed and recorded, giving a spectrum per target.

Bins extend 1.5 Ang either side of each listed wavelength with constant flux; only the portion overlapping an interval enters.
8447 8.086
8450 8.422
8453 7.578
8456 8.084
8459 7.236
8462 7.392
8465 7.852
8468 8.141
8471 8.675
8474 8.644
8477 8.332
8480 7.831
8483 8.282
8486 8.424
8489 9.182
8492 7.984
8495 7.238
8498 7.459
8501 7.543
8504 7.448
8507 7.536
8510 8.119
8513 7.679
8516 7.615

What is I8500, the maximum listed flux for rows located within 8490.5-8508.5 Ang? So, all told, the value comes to 7.984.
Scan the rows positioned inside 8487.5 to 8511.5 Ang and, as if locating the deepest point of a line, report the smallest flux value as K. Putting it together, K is 7.238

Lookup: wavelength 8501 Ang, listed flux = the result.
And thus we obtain 7.543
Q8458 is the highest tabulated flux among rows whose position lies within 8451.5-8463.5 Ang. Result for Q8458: 8.084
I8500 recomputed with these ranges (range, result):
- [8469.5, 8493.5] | 9.182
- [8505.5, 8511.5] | 8.119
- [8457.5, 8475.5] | 8.675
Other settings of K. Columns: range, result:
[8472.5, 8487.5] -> 7.831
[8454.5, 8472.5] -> 7.236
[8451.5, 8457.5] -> 7.578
